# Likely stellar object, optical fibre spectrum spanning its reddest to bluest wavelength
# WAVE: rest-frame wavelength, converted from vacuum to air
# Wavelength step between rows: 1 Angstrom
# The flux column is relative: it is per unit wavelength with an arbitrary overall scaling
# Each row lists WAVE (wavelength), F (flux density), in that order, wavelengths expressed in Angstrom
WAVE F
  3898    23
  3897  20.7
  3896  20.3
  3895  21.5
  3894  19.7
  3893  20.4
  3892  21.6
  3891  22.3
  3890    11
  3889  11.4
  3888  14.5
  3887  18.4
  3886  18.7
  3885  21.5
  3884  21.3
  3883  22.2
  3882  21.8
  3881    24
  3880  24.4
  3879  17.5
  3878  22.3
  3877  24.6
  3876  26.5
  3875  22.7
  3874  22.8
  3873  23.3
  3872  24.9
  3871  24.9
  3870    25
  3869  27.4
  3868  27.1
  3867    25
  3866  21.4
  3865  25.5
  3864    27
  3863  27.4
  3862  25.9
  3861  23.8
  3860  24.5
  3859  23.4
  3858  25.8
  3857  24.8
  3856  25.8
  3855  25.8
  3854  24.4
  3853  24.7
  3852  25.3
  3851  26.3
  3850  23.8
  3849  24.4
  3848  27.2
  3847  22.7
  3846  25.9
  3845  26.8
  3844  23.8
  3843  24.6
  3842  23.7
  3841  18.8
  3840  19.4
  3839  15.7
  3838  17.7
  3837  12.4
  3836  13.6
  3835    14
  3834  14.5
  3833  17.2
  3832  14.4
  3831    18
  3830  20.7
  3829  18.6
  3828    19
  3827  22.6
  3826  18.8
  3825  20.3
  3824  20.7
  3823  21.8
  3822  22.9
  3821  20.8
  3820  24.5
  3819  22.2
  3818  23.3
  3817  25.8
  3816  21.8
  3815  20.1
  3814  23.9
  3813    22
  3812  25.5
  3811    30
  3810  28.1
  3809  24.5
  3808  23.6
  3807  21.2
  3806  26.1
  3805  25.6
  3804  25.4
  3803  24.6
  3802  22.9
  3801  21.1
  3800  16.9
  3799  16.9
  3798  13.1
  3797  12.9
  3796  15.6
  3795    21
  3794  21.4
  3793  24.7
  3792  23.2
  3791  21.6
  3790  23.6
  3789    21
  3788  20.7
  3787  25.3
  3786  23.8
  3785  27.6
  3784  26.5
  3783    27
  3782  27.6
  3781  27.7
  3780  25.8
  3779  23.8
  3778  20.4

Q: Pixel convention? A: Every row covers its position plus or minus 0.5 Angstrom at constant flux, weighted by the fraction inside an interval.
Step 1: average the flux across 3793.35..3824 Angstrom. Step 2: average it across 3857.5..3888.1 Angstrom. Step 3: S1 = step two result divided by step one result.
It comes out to 1.06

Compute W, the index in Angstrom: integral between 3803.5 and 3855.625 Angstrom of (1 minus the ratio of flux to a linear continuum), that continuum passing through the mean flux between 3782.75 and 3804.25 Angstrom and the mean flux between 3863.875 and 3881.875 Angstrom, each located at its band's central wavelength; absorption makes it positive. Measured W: 1.6 Angstrom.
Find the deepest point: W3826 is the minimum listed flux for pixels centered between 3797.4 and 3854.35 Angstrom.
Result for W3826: 12.4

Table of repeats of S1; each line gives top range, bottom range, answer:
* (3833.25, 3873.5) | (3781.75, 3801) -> 1.08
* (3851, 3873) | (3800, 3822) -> 1.06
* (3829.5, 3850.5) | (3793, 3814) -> 0.91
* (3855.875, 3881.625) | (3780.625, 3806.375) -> 1.09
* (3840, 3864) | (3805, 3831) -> 1.09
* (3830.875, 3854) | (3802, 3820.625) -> 0.86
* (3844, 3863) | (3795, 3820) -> 1.13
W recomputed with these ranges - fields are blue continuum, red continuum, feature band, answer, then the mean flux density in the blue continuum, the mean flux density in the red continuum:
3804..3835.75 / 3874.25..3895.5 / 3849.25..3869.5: -4.19 Angstrom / 21.7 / 20.4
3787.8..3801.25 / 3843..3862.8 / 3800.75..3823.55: -2.92 Angstrom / 19.5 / 25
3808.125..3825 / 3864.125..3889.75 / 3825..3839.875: 3.91 Angstrom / 23.5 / 22.3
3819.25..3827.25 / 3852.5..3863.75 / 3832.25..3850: 2.52 Angstrom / 21.5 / 25.2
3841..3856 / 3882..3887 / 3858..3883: -2.19 Angstrom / 24.8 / 20.8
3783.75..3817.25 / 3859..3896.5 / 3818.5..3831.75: 1.03 Angstrom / 22.5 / 22.3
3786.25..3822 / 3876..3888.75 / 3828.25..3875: -2.45 Angstrom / 22.3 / 21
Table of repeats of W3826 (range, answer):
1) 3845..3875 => 21.4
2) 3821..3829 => 18.6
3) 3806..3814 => 21.2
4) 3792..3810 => 12.9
